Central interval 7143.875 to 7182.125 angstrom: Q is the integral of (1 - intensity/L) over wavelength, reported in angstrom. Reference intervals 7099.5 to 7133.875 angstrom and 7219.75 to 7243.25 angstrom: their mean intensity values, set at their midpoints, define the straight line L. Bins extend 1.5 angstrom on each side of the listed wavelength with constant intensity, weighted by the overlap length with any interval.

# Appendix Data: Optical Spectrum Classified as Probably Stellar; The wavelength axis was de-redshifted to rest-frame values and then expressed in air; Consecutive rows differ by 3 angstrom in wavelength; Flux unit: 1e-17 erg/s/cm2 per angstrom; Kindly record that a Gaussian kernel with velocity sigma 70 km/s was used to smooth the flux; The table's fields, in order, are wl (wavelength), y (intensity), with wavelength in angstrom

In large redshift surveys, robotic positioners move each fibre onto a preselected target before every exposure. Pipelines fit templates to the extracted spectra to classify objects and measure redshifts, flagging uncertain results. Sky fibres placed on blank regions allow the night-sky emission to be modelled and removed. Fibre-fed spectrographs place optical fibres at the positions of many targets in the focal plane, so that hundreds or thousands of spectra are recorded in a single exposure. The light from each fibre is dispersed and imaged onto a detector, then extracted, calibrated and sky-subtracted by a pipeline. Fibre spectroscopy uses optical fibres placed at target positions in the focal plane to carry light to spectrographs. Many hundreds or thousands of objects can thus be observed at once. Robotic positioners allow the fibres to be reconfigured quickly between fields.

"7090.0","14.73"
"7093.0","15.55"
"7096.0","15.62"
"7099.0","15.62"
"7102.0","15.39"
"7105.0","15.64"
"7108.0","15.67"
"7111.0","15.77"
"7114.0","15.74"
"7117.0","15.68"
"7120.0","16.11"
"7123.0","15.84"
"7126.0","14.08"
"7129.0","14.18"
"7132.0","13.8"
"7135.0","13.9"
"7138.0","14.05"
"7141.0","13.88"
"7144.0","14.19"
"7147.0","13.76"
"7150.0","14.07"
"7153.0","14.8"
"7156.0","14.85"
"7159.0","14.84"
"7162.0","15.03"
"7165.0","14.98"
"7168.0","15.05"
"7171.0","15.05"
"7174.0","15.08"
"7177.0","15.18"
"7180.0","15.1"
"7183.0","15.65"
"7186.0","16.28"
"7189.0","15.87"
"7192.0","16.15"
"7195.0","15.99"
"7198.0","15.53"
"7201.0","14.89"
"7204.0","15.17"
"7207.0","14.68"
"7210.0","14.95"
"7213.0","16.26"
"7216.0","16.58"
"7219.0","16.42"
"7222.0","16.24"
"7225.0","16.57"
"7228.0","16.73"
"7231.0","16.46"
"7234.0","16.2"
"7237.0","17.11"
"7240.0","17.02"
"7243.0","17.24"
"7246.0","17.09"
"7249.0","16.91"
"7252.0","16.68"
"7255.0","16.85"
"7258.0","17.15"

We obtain 2.5 angstrom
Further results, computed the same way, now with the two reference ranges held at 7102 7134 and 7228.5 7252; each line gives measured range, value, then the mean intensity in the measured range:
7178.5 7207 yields 1.13 angstrom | 15.6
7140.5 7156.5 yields 1.43 angstrom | 14.2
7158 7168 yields 0.54 angstrom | 15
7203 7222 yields 0.86 angstrom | 15.7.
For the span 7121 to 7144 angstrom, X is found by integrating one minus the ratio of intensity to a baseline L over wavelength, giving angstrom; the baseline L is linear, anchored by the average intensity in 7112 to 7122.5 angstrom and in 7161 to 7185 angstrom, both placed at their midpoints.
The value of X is 2.0 angstrom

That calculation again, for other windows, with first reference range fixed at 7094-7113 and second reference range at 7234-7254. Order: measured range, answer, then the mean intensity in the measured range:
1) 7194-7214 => 1.51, 15.3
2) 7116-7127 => 0.22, 15.5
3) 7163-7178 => 1.10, 15.1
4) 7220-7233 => 0.23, 16.5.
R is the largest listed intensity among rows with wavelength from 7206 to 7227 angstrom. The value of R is 16.58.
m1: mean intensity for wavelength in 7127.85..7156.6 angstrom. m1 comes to 14.1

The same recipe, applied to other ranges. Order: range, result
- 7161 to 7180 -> 15.1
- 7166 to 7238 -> 15.8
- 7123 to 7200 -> 14.9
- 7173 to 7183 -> 15.2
